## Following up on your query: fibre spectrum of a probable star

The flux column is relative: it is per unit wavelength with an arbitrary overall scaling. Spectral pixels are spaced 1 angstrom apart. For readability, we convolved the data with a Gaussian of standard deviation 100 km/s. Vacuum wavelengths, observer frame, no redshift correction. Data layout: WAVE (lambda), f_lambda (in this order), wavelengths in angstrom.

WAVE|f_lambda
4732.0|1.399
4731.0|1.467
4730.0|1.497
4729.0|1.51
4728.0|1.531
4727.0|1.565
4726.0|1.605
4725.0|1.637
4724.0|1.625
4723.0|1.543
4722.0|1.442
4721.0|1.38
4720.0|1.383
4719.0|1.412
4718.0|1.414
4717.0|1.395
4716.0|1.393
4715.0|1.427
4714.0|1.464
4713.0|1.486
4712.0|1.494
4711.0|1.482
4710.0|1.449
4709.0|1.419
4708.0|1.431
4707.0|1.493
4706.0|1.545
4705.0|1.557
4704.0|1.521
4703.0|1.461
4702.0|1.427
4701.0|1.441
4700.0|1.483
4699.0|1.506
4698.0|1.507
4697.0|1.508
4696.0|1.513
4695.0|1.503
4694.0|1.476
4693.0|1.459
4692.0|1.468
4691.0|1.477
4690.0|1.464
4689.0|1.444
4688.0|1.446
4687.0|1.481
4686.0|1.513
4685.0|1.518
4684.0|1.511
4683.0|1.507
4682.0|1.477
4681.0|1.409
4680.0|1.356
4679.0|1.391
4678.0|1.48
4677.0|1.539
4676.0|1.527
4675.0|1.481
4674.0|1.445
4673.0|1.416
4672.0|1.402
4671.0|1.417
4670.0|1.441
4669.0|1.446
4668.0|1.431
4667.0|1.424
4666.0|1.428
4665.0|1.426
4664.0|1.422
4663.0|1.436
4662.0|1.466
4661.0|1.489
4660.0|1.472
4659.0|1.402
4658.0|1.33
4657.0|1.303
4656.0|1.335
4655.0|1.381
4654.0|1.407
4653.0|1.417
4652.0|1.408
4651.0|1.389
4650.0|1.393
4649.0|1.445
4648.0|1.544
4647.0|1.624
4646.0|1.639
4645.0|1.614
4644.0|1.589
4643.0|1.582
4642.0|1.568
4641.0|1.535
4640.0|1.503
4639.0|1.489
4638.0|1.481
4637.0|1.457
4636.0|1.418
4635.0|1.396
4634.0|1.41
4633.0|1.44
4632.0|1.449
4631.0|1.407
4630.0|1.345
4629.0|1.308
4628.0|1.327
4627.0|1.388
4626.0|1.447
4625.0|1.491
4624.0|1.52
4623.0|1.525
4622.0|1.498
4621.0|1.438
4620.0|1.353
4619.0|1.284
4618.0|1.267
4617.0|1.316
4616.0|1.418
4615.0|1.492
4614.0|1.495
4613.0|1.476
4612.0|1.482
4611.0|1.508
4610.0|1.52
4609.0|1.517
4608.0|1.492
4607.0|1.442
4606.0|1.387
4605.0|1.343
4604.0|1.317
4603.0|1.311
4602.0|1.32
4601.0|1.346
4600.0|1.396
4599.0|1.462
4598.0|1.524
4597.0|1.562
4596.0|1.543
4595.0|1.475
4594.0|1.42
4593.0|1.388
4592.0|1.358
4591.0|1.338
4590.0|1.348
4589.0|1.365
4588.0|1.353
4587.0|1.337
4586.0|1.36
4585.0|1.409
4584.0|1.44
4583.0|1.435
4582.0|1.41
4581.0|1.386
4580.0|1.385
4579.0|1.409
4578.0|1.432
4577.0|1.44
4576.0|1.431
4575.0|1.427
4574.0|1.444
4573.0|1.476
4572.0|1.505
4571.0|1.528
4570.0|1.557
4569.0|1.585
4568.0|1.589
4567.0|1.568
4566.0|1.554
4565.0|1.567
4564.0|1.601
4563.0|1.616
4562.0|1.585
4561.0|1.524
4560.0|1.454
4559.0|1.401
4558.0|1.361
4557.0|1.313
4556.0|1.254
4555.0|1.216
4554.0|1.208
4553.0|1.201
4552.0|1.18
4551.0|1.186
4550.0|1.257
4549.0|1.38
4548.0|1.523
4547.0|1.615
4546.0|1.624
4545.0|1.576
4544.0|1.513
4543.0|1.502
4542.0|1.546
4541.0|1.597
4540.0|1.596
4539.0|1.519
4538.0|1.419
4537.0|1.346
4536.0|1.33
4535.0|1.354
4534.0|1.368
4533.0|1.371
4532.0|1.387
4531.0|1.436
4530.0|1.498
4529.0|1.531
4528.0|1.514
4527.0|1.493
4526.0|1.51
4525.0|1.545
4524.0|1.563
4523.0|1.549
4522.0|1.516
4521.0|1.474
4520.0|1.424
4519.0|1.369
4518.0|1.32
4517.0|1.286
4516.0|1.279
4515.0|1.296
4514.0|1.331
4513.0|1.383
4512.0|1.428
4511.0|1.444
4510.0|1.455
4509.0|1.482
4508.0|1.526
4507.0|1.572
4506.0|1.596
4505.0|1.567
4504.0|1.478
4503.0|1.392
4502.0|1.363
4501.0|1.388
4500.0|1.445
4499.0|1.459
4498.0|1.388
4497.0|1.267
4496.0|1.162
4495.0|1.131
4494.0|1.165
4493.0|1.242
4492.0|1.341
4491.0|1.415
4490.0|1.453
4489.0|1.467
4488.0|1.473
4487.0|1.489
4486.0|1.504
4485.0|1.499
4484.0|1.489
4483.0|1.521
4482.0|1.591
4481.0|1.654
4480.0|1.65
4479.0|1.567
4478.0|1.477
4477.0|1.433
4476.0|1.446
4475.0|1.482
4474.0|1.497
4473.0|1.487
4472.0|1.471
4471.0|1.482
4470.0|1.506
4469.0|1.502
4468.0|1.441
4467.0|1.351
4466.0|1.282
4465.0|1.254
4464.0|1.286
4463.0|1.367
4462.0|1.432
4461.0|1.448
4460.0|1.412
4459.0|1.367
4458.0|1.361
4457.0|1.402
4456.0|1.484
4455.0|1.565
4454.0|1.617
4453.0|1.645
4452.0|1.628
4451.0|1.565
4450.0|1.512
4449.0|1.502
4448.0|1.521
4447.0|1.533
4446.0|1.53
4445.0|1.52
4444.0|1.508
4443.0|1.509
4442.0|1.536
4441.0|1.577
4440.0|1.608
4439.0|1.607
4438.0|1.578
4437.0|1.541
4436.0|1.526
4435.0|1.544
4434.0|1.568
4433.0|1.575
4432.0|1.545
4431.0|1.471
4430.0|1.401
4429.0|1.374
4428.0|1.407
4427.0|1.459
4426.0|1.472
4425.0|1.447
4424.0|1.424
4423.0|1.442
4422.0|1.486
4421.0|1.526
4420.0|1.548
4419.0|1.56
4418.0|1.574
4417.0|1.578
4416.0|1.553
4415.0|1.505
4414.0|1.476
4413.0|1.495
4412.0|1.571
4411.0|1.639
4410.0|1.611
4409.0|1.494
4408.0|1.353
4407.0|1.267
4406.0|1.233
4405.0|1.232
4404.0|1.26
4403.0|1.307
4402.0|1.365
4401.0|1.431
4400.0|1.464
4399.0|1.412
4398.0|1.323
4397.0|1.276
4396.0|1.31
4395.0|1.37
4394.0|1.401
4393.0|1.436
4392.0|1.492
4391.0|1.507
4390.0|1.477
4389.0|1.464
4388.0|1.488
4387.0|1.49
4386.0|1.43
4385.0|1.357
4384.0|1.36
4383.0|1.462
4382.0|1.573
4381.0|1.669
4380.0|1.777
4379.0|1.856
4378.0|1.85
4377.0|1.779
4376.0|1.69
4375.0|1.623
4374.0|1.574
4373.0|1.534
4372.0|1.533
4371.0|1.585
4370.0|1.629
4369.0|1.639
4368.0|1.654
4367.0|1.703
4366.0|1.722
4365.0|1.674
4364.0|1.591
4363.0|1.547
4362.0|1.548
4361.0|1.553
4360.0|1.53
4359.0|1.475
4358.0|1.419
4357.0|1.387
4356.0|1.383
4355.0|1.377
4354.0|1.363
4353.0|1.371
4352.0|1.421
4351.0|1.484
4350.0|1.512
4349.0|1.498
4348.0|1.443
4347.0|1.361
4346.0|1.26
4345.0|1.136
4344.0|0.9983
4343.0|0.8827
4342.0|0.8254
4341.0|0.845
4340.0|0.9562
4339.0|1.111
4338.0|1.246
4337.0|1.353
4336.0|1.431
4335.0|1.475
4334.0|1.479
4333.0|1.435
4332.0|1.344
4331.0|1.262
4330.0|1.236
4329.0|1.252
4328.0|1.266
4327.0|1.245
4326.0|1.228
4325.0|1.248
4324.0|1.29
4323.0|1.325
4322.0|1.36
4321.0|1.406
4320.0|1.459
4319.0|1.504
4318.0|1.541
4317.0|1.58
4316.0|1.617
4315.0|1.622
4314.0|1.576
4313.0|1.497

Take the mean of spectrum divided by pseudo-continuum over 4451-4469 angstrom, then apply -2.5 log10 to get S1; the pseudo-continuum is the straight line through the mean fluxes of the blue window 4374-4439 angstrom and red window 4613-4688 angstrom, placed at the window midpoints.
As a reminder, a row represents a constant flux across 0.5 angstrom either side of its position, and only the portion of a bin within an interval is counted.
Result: 0.031 mag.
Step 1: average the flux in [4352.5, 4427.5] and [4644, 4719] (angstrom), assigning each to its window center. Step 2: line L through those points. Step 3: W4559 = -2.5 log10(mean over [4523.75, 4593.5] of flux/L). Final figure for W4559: 0.03 mag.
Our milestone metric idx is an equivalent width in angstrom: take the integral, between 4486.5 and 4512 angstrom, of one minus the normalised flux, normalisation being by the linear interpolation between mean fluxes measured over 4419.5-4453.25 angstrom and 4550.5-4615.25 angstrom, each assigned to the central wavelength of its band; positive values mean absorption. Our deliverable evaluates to 1.2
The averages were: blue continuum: 1.52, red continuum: 1.43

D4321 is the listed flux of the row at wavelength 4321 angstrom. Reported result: 1.406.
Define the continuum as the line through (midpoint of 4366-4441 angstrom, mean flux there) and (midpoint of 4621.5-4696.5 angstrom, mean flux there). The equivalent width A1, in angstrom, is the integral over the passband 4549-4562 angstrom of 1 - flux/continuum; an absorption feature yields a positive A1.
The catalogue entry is 1.5 angstrom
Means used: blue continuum 1.51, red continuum 1.46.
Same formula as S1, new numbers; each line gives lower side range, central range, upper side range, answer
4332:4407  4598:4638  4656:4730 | 0.03 mag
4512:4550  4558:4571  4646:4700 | -0.06 mag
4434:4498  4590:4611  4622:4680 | 0.02 mag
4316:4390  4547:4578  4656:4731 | 0.01 mag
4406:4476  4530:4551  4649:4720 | 0.01 mag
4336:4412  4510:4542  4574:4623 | -0.01 mag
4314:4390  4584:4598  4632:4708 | 0.04 mag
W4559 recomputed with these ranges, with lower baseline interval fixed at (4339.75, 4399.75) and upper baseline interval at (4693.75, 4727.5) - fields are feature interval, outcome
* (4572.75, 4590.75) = 0.05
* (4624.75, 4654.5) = 0.01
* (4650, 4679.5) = 0.04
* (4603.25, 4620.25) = 0.04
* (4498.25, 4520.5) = 0.03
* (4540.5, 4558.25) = 0.06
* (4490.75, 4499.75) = 0.14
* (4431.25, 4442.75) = -0.07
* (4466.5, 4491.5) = -0.02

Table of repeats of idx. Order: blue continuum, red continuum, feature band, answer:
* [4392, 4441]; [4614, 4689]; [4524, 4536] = -0.01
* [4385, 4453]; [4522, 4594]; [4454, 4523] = 1.45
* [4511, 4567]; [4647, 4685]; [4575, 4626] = 0.54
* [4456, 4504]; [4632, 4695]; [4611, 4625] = 0.16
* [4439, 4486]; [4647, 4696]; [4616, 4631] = 0.63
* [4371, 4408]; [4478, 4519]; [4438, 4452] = -0.93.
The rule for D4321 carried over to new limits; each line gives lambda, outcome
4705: 1.557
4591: 1.338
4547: 1.615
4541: 1.597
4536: 1.33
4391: 1.507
